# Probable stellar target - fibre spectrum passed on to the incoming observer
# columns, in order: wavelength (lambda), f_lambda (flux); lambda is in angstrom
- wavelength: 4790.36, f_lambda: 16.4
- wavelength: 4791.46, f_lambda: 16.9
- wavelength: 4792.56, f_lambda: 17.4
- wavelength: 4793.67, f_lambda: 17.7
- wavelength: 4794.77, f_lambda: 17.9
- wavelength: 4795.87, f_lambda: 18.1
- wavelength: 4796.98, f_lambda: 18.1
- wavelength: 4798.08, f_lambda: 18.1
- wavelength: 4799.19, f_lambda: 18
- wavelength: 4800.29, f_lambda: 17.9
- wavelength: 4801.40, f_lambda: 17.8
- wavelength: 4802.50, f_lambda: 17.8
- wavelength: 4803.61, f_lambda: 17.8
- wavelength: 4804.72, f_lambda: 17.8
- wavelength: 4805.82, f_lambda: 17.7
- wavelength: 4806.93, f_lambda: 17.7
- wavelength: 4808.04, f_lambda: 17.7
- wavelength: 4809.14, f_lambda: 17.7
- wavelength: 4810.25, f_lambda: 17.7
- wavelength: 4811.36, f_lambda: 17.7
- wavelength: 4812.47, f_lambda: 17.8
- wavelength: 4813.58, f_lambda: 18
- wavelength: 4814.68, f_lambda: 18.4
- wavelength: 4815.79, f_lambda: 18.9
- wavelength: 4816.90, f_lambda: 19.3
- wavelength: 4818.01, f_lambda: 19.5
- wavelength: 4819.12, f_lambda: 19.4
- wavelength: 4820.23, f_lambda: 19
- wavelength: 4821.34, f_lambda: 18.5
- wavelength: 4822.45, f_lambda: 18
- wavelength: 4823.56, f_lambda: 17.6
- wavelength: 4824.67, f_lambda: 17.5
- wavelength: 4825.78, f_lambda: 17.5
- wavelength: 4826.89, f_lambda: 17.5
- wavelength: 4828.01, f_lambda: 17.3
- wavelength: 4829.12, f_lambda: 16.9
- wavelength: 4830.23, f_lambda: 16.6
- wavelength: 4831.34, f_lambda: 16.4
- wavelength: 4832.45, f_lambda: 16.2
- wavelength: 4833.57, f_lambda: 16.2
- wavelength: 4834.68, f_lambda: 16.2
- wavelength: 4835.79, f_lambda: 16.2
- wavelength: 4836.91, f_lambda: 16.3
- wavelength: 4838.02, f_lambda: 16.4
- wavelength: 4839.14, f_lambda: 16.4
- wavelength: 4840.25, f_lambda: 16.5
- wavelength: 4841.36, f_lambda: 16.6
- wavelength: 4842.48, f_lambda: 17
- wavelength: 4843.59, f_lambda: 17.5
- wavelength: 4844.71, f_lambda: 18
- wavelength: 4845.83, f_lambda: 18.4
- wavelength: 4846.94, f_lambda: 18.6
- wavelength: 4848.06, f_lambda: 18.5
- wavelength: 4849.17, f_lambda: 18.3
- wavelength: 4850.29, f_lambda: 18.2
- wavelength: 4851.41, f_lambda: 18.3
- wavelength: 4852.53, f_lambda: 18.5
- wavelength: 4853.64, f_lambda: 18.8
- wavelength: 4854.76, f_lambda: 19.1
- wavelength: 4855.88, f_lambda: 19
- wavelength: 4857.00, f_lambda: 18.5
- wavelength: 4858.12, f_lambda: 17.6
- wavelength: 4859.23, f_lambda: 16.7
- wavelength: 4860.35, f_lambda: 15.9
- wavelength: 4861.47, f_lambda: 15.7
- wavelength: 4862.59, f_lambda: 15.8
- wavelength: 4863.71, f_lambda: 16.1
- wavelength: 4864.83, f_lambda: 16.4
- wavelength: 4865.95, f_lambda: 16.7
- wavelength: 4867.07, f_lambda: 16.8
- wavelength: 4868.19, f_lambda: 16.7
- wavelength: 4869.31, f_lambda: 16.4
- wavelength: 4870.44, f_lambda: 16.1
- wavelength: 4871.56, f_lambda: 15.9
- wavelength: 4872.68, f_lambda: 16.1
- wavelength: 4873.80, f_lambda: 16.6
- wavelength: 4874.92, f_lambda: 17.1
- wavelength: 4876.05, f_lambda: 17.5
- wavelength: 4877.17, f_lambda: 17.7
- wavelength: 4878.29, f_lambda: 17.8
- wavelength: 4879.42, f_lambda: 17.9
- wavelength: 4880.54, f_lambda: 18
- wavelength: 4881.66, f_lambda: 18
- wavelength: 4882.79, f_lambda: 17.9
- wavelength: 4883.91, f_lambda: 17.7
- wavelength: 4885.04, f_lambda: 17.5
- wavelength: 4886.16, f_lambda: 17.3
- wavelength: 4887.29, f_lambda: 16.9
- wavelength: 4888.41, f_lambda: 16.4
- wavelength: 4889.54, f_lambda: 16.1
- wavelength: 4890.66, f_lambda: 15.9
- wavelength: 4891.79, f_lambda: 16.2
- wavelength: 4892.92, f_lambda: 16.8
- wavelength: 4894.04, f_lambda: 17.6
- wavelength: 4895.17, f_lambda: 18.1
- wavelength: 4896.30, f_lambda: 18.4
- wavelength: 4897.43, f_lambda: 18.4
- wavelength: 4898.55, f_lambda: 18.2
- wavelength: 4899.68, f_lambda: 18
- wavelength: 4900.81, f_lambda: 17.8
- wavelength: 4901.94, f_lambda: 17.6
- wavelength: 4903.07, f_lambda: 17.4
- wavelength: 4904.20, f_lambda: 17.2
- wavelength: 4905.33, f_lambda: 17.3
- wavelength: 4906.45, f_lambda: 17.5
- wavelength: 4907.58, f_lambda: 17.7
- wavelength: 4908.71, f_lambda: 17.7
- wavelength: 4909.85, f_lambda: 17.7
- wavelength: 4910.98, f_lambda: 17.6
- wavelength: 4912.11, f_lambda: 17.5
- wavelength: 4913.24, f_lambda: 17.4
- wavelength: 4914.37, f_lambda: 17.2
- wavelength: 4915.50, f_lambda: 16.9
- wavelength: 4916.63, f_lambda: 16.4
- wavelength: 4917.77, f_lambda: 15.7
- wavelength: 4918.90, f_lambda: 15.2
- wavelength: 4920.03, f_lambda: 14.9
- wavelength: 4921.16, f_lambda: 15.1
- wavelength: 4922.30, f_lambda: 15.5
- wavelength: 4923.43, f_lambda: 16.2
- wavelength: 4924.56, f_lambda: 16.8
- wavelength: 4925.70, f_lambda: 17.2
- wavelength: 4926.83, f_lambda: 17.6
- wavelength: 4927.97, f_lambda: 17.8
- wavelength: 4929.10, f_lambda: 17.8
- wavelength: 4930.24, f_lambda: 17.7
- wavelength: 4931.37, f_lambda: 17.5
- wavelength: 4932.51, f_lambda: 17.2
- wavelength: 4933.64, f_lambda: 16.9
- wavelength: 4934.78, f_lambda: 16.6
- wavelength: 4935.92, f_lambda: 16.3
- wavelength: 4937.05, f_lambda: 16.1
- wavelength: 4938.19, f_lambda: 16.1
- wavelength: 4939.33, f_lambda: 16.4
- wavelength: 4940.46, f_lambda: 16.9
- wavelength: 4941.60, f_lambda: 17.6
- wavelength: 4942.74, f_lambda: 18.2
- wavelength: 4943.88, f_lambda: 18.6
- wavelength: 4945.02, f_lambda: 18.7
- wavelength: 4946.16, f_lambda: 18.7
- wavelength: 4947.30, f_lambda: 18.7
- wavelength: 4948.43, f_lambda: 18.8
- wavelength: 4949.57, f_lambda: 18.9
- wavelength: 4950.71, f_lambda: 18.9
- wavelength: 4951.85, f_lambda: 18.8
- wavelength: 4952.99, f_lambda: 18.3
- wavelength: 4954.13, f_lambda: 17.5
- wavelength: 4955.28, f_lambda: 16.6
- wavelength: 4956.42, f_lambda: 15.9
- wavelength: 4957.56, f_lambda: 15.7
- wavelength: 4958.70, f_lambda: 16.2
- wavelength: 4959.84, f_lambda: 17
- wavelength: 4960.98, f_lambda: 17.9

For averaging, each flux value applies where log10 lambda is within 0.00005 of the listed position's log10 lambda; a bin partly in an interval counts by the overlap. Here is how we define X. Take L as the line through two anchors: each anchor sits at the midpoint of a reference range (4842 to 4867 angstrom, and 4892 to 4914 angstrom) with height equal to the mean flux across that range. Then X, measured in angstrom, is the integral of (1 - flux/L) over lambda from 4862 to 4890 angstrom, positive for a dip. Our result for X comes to 1.1 angstrom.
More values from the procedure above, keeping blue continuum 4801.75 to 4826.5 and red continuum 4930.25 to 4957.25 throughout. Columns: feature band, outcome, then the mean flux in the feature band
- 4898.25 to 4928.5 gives 1.2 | 17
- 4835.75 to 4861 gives 0.5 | 17.6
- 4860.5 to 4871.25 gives 1.0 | 16.3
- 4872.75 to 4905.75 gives 0.7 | 17.4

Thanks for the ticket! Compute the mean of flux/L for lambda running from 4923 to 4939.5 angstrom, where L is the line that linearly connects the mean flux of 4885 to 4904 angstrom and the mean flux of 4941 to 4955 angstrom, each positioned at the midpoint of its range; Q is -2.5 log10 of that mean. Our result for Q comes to 0.07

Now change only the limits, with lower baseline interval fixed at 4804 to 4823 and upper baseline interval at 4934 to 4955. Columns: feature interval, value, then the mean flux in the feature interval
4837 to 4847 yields 0.06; 17.2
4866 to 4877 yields 0.09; 16.6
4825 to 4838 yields 0.10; 16.7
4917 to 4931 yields 0.09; 16.5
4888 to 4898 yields 0.05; 17.1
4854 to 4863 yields 0.05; 17.3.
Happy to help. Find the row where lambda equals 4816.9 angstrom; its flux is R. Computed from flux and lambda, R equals 19.3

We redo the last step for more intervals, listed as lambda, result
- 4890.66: 15.9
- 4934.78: 16.6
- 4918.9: 15.2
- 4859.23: 16.7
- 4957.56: 15.7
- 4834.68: 16.2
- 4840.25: 16.5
